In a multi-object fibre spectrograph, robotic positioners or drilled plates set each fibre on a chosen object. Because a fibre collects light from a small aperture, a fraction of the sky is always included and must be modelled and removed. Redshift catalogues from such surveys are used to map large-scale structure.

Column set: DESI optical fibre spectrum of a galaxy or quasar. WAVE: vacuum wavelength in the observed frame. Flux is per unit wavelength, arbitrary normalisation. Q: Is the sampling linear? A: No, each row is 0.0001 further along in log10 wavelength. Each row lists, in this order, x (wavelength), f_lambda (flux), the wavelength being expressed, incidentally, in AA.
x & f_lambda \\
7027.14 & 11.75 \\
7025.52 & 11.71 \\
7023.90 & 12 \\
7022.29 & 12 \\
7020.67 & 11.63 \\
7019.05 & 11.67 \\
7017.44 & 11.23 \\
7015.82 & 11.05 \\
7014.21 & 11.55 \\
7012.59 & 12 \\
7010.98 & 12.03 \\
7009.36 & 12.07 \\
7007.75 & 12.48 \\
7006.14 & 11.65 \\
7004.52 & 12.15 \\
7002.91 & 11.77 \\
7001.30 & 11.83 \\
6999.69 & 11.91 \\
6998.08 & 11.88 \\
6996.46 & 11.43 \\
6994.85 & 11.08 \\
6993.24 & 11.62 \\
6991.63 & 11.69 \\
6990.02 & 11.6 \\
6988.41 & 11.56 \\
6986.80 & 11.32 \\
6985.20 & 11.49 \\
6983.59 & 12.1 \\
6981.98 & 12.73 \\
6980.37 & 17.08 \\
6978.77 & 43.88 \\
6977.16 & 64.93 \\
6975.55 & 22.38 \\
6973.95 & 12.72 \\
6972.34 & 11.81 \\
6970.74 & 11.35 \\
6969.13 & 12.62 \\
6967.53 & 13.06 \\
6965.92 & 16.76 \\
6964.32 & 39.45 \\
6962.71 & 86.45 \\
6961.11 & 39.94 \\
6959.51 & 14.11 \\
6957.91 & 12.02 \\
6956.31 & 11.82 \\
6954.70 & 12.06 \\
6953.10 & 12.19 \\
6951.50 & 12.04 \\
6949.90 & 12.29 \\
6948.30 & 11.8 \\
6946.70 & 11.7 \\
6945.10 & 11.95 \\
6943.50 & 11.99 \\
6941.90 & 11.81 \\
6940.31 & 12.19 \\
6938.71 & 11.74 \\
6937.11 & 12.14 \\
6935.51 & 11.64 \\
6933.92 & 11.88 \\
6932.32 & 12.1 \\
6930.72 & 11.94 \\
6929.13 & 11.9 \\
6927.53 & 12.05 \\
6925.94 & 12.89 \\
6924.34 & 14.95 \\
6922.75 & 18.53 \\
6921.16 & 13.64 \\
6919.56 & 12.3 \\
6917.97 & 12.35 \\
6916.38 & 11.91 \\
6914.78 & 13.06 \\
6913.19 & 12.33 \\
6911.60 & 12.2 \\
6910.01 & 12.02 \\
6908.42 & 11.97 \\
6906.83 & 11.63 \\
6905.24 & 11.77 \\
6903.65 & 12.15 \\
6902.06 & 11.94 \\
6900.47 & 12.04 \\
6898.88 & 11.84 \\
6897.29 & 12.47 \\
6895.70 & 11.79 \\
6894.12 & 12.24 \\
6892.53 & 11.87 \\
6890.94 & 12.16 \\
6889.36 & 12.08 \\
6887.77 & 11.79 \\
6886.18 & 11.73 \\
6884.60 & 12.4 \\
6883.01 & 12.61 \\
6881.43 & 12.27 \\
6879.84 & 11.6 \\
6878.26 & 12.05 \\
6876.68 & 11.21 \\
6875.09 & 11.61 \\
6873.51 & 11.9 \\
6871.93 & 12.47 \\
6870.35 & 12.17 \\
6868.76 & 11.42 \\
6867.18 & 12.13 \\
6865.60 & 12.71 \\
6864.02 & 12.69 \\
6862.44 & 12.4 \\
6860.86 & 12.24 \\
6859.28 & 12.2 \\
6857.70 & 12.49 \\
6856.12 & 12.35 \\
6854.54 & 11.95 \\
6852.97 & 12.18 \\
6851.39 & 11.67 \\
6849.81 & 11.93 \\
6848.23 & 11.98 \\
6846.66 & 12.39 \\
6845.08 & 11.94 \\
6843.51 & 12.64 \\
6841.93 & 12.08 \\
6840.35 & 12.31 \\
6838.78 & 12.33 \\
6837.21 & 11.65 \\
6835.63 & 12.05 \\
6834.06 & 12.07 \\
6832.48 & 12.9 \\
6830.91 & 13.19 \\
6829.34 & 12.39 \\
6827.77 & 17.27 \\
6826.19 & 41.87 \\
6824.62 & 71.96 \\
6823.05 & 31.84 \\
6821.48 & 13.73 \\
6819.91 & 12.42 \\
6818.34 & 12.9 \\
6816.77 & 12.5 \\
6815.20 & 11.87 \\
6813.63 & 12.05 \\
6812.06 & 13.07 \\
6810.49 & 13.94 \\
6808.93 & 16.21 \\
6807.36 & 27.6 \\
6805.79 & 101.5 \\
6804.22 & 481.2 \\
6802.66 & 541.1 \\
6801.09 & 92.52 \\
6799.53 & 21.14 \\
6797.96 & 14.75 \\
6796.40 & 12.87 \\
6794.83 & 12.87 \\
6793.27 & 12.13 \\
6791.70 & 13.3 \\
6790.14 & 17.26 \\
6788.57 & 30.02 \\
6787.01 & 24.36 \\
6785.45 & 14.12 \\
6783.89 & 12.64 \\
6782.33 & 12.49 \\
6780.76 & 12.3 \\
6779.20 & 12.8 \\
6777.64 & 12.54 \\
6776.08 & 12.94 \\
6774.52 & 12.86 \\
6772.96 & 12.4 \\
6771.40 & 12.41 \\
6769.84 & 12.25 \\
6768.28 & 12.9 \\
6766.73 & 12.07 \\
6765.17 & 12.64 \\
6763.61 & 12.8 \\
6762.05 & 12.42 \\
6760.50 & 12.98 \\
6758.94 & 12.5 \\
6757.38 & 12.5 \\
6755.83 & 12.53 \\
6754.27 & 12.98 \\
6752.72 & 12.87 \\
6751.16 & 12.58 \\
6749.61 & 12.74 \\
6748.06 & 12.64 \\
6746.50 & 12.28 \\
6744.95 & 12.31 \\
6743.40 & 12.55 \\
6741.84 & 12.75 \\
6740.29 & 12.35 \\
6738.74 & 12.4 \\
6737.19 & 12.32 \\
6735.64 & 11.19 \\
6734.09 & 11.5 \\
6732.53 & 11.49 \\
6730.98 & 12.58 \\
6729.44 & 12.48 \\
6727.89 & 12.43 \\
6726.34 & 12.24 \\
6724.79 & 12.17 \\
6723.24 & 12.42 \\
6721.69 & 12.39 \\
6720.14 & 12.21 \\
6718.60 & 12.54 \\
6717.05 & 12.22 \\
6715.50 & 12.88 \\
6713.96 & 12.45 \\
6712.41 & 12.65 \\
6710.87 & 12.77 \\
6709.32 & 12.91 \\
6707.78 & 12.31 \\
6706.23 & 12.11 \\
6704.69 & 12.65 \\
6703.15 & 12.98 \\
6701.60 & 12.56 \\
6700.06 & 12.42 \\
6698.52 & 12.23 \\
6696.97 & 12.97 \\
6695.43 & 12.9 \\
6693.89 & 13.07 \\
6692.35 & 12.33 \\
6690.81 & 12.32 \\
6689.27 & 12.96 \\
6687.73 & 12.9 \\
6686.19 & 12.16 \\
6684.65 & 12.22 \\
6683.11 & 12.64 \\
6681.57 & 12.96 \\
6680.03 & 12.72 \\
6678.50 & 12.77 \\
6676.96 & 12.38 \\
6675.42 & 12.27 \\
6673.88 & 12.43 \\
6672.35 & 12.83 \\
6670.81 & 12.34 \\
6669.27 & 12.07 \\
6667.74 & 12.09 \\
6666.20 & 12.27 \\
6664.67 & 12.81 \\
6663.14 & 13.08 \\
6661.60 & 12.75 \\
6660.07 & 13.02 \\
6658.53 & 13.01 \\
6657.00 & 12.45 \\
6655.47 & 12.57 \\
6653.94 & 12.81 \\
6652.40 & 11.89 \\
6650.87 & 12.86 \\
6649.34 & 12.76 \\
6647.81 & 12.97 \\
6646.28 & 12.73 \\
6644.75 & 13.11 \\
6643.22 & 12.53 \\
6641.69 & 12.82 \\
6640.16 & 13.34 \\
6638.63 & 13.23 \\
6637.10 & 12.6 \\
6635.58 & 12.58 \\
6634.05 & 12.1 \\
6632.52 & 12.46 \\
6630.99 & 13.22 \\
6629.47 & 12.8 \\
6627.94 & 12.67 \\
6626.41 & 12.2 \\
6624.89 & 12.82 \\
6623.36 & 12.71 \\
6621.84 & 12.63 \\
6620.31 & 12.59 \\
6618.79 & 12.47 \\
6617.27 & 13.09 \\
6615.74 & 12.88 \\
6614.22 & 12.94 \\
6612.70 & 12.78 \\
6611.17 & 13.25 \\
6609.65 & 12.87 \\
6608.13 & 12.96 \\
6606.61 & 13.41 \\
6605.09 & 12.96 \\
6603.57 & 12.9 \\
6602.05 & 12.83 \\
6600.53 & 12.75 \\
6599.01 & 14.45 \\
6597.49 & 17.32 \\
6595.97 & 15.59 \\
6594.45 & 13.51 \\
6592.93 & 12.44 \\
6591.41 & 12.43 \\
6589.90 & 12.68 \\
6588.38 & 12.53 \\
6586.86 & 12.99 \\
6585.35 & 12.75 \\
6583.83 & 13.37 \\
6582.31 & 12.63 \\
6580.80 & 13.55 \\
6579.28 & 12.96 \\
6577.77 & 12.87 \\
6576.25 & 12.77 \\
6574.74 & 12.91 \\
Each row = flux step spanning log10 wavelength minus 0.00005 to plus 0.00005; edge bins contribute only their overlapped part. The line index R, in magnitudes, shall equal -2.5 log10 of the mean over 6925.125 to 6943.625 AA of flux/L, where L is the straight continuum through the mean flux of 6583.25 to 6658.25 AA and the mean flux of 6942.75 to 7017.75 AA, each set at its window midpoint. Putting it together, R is 0.34 mag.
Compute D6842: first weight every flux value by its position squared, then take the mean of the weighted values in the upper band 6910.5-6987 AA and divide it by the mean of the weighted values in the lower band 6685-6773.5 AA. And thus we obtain 1.48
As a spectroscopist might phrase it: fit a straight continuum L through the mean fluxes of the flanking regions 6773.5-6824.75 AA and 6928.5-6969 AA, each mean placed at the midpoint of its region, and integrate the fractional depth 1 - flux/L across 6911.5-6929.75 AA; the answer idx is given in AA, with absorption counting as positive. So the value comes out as 8.12 AA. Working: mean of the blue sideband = 51.9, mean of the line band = 13.2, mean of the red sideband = 17.4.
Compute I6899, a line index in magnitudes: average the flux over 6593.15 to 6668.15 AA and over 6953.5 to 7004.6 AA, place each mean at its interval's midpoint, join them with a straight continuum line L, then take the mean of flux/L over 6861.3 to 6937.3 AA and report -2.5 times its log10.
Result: 0.41 mag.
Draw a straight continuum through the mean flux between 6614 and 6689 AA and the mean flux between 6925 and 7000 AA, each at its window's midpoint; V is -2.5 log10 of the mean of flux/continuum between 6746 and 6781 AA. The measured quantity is 0.13 mag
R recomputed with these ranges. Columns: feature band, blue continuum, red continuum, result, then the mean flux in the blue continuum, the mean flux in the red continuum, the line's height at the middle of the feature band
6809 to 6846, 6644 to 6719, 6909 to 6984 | -0.14 mag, 12.6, 17.4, 15.3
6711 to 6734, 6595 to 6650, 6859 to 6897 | 0.03 mag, 13.1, 12.1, 12.7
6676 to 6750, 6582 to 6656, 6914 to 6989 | 0.14 mag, 13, 17.4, 14.2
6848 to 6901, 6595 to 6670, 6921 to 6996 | 0.32 mag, 12.9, 17.3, 16.2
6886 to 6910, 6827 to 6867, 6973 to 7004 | 0.18 mag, 12.5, 17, 14.1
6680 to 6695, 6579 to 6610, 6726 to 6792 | 0.06 mag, 13.3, 13.3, 13.3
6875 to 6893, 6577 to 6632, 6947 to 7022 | 0.31 mag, 13.1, 17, 15.9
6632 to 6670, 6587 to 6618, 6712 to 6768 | 0.03 mag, 13.3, 12.4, 13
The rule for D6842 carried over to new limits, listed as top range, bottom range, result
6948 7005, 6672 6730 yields 1.61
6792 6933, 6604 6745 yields 2.24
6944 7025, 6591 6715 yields 1.43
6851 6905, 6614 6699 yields 1.02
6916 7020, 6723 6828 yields 0.51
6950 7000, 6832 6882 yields 1.67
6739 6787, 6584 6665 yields 1.03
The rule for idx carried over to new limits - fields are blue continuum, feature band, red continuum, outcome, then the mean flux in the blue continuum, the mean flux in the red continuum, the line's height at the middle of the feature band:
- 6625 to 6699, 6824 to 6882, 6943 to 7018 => 2.38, 12.7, 17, 15.2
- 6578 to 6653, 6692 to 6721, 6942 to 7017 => 2.91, 13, 17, 14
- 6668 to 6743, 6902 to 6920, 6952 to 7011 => 5.05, 12.5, 18.4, 16.9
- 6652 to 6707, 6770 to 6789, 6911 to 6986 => -0.52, 12.6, 17.4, 14.4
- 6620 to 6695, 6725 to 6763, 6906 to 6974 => 3.21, 12.7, 15.6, 13.5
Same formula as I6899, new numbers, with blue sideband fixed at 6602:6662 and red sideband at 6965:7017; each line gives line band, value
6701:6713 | 0.06 mag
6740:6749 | 0.09 mag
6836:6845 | 0.17 mag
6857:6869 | 0.16 mag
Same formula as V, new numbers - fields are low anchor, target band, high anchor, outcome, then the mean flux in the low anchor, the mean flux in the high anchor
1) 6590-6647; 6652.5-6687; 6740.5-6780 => 0.03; 13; 12.6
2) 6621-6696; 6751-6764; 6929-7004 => 0.11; 12.7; 17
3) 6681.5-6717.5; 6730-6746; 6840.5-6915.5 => 0.03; 12.6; 12.1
